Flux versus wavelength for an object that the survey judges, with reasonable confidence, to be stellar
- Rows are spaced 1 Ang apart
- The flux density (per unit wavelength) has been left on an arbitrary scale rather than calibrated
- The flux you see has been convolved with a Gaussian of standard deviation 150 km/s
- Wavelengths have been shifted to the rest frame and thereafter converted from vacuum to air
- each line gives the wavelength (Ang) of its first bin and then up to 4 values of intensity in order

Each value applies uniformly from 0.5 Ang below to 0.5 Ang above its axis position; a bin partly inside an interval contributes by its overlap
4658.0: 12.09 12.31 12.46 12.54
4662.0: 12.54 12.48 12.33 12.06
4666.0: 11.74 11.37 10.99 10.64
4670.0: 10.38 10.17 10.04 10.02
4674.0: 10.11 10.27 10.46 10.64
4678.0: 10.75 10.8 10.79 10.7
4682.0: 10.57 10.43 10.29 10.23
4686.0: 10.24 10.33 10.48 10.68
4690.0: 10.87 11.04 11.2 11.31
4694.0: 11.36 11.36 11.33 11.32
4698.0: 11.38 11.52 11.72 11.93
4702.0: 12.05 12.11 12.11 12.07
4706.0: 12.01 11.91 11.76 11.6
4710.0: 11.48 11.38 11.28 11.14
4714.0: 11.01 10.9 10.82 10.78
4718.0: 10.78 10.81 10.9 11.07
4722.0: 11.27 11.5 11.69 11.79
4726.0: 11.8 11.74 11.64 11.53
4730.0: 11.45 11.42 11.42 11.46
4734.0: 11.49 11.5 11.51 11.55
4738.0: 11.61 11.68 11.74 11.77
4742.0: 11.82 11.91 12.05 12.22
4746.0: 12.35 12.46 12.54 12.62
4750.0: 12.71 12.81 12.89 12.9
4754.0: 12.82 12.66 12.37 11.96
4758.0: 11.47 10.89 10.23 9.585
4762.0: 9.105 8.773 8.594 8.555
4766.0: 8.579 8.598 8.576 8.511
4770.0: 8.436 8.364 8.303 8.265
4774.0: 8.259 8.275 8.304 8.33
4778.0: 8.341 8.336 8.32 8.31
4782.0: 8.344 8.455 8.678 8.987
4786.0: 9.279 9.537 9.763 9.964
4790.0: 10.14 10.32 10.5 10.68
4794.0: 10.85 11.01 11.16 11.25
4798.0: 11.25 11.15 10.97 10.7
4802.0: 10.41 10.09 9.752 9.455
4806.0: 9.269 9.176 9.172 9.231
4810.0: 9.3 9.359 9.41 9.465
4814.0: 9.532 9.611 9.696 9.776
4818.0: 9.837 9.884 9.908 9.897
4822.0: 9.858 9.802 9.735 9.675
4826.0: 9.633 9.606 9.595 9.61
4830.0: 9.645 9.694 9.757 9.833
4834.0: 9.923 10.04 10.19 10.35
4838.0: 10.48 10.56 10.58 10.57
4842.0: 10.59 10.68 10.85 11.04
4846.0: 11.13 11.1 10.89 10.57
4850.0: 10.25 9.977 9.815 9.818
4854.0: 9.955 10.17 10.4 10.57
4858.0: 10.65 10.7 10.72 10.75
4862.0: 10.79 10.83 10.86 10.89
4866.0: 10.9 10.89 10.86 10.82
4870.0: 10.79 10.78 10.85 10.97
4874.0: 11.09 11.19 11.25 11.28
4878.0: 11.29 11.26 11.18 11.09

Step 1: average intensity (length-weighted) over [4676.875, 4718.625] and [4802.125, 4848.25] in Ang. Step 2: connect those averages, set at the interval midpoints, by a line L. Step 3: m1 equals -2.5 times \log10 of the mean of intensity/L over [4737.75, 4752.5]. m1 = -0.14 mag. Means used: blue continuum 11.2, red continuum 9.94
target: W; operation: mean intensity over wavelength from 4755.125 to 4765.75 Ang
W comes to 10.2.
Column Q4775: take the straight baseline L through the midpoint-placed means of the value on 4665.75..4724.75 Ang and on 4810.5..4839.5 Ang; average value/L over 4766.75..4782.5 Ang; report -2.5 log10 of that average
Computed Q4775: 0.225 mag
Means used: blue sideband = 11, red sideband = 9.81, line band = 8.36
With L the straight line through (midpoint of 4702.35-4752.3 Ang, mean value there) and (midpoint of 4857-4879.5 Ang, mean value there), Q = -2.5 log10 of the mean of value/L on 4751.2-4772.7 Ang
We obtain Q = 0.138 mag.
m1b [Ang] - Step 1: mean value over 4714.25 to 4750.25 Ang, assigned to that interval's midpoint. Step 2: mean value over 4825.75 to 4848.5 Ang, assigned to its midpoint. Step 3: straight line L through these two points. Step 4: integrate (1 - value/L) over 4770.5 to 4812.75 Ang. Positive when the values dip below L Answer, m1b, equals 5.2 Ang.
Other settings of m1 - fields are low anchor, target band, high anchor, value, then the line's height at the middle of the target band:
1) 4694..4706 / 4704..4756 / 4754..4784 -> -0.113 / 10.6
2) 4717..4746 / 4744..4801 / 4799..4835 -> 0.057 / 10.7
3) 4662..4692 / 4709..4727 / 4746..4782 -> -0.081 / 10.4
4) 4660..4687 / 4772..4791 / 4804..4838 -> 0.140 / 10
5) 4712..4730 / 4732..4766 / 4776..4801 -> -0.084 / 10.6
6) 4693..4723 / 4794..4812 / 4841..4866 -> 0.075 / 10.9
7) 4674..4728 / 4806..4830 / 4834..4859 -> 0.108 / 10.6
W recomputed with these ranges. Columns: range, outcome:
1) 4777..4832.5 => 9.72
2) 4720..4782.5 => 10.7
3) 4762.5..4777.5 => 8.45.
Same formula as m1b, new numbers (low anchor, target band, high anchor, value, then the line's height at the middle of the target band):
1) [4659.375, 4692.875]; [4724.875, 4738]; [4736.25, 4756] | 0.47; 12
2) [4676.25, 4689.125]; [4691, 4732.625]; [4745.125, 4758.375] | -0.37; 11.4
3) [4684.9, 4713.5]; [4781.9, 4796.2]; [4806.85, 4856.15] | 0.79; 10.4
